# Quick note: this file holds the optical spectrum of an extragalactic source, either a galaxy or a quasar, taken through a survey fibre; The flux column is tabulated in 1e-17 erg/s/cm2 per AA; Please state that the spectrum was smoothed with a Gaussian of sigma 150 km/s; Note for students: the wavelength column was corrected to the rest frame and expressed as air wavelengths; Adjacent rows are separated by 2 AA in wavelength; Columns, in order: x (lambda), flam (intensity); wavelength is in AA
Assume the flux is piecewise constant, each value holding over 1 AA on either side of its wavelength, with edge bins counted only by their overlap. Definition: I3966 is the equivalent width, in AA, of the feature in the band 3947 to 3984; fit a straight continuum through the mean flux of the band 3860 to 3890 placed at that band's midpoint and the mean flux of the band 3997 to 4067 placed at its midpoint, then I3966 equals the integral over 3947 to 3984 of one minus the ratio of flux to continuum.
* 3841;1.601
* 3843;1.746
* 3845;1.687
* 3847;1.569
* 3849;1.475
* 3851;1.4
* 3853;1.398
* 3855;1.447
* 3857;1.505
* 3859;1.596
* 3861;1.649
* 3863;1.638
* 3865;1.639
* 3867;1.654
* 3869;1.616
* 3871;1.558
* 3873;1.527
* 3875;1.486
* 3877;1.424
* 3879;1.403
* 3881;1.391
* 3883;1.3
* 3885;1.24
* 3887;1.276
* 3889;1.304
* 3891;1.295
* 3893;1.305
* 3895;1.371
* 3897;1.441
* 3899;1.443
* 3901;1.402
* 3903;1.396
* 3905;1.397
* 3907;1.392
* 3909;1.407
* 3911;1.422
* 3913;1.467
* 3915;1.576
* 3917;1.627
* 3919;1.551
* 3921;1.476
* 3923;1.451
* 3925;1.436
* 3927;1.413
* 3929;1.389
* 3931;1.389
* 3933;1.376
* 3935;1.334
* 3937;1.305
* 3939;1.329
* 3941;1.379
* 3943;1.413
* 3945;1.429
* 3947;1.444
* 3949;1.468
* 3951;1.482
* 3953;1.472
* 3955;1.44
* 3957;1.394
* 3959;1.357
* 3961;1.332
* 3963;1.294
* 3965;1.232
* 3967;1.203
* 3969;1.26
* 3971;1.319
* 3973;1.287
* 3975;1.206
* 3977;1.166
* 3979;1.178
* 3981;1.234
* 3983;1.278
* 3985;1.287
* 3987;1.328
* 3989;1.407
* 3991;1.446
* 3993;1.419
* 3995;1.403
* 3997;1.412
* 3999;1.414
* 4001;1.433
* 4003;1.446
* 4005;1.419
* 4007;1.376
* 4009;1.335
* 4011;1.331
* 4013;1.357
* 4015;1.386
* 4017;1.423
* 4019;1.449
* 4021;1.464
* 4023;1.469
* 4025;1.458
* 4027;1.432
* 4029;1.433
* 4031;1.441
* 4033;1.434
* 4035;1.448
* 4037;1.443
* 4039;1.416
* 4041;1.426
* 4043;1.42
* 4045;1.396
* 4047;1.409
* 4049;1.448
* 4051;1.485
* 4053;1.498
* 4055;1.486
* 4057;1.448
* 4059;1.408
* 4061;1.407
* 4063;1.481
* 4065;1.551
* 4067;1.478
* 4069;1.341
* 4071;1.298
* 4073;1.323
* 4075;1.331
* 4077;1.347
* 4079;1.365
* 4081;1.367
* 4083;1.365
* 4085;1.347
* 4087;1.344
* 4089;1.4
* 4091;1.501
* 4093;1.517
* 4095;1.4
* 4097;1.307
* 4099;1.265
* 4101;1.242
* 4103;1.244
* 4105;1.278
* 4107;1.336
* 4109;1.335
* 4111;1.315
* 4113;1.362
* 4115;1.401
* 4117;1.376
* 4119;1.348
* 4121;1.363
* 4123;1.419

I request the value 3.4 AA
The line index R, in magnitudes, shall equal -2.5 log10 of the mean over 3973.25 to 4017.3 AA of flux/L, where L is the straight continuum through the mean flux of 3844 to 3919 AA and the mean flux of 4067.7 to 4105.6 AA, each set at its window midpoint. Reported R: 0.041 mag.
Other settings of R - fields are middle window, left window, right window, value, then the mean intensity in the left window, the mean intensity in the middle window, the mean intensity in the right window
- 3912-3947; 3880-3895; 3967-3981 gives -0.13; 1.31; 1.43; 1.23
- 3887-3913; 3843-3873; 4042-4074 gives 0.12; 1.56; 1.38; 1.43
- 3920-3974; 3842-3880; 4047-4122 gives 0.08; 1.55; 1.37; 1.38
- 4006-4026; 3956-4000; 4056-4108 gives -0.06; 1.31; 1.4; 1.37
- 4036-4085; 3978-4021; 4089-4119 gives -0.04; 1.37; 1.41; 1.35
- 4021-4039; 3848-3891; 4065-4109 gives -0.04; 1.47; 1.44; 1.36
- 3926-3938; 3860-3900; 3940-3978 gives 0.01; 1.45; 1.37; 1.35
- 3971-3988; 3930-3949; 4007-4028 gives 0.12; 1.38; 1.25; 1.41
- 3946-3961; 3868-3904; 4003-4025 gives -0.02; 1.4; 1.43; 1.41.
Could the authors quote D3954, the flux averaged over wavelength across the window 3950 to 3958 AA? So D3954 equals 1.45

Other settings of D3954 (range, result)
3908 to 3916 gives 1.47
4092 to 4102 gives 1.35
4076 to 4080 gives 1.36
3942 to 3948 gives 1.43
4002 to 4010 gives 1.39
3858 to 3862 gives 1.62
